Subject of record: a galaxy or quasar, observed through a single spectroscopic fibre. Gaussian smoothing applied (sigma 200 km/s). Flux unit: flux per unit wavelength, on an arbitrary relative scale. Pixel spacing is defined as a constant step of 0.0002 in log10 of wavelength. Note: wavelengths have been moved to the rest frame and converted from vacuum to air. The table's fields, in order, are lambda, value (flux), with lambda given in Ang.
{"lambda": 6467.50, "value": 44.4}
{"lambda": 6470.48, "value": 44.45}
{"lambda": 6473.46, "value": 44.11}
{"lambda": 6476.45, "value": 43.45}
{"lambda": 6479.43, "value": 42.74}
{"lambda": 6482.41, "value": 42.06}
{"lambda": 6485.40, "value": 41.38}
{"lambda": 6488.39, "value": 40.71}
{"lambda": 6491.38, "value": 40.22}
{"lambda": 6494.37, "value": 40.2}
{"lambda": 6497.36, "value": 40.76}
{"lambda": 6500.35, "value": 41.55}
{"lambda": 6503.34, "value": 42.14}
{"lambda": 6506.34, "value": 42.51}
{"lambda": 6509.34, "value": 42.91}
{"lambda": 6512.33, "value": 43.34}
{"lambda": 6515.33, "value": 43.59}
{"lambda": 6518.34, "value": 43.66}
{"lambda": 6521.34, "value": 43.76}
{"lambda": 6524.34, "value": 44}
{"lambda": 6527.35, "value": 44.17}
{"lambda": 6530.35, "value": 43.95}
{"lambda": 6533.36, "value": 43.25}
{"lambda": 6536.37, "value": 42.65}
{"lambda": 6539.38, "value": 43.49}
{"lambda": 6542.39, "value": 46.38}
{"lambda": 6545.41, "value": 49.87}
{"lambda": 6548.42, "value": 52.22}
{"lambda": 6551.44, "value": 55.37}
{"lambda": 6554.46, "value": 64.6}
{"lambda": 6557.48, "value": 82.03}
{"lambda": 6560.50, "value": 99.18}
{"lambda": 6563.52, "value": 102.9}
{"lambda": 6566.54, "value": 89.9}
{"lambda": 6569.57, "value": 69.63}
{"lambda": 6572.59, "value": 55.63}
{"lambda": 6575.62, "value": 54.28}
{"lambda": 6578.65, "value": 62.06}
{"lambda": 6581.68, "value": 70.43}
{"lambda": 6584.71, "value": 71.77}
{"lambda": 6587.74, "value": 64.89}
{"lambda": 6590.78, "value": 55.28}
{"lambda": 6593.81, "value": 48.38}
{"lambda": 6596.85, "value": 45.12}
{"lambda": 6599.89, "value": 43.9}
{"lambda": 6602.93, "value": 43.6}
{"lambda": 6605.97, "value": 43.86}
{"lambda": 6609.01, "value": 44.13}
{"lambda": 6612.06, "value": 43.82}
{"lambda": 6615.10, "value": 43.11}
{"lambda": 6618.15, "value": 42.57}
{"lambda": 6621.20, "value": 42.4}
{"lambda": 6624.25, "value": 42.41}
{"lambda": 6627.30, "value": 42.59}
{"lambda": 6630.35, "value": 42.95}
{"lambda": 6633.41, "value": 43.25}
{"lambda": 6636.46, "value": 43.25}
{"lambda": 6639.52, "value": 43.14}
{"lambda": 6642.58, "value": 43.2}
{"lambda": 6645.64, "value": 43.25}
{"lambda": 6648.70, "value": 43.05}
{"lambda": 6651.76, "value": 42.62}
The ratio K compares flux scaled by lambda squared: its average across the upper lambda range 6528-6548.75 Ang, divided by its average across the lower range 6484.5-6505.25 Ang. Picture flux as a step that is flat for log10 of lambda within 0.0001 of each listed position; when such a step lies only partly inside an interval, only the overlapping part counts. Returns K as 1.13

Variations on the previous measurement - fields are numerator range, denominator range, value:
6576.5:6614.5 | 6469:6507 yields 1.30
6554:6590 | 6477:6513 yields 1.81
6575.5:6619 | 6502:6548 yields 1.20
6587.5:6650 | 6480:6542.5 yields 1.08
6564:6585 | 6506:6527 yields 1.62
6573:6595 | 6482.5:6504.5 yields 1.53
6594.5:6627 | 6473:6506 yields 1.08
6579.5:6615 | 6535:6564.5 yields 0.83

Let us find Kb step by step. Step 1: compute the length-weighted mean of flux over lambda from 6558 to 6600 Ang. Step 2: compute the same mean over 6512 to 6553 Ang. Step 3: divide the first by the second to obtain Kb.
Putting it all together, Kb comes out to 1.48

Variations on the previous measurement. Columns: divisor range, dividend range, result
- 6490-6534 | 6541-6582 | 1.60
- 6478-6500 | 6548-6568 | 1.93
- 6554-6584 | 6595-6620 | 0.58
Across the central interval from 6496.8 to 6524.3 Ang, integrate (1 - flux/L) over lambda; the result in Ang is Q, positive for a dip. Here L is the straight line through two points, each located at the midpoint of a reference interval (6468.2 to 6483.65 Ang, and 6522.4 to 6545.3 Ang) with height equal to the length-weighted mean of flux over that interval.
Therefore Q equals 0.72 Ang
